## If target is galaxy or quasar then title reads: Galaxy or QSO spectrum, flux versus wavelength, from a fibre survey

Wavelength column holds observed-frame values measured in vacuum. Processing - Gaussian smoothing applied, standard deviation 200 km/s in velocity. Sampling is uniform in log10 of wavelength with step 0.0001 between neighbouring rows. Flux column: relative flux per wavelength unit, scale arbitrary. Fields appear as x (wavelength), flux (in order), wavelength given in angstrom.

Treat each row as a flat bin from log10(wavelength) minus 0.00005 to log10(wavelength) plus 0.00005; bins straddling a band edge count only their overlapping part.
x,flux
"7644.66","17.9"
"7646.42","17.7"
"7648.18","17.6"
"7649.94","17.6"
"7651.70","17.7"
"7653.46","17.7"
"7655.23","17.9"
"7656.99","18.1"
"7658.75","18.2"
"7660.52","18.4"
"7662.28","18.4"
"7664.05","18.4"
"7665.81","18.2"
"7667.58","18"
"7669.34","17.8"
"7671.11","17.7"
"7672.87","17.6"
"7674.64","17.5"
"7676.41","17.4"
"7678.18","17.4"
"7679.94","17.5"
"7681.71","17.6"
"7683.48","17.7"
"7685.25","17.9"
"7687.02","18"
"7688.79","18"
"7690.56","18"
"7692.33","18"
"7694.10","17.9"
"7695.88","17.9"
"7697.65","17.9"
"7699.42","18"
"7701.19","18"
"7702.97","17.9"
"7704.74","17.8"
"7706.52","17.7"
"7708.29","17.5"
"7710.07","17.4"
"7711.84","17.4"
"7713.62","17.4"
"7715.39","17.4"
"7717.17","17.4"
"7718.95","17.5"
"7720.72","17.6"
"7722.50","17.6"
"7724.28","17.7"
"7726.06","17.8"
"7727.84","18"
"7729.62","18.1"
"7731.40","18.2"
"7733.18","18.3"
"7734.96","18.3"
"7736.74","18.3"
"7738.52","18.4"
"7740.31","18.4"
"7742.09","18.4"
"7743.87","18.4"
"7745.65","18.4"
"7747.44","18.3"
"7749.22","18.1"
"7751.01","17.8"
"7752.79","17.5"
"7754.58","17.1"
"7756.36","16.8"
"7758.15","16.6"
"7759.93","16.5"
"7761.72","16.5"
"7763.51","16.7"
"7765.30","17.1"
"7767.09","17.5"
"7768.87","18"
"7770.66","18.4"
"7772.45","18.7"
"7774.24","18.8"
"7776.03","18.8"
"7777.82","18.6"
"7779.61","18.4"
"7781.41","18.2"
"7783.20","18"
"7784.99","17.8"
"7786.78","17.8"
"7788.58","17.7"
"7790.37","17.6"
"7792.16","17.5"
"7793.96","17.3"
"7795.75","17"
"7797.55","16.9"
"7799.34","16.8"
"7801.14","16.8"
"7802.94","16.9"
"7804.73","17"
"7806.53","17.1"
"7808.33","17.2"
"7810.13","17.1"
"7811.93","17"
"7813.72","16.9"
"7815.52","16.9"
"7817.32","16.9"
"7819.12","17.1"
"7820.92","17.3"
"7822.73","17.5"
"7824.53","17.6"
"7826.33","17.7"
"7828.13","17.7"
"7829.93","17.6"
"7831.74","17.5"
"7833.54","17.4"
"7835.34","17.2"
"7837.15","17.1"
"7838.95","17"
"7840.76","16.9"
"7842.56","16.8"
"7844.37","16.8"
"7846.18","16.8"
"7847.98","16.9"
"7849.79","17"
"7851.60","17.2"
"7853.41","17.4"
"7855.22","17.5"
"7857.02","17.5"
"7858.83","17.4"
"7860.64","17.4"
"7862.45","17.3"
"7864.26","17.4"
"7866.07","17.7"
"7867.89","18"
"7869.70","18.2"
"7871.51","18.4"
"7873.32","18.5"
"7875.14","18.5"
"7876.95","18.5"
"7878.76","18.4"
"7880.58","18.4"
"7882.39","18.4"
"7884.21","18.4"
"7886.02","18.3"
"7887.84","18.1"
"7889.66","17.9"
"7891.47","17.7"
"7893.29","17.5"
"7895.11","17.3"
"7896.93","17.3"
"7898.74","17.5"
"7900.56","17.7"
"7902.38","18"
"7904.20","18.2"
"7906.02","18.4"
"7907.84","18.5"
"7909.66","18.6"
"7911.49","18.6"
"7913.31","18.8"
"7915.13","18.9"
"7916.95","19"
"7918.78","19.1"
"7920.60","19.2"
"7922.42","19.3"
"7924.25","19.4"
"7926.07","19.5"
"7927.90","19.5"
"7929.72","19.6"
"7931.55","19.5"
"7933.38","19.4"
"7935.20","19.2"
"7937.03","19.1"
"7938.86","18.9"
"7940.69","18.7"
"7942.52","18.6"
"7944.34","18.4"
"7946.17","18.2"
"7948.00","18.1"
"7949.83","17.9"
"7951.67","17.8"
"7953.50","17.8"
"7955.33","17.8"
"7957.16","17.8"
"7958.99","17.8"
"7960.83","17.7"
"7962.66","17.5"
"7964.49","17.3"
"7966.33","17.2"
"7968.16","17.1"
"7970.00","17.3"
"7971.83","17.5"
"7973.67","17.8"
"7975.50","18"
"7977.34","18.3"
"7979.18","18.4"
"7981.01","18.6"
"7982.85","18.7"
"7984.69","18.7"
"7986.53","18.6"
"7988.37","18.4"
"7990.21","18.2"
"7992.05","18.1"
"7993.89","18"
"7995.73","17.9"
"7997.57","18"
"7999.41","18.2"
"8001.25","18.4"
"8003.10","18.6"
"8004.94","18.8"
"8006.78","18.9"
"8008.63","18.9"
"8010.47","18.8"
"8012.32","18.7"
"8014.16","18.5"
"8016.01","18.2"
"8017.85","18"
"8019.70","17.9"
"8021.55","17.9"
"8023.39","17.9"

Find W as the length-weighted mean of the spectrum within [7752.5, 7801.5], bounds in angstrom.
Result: 17.6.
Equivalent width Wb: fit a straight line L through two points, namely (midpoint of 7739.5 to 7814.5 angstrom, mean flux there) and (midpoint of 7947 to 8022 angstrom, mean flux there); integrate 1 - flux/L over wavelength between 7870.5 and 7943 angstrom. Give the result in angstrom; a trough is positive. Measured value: -2.7 angstrom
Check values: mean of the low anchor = 17.6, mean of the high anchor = 18.1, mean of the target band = 18.6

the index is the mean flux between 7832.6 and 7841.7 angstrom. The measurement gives 17.1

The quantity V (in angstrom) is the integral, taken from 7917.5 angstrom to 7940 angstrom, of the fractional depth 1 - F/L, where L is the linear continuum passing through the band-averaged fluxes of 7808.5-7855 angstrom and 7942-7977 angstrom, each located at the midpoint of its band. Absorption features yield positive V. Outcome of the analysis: -2.1 angstrom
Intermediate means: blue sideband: 17.2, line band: 19.3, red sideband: 17.8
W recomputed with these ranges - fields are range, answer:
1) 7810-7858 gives 17.2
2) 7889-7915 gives 18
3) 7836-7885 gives 17.6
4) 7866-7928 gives 18.4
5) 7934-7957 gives 18.4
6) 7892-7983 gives 18.3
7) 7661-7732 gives 17.8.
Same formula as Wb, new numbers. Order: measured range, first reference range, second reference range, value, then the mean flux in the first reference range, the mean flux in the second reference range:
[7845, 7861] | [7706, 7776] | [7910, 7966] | 0.9 angstrom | 17.8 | 18.6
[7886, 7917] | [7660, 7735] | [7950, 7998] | -0.3 angstrom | 17.8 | 17.9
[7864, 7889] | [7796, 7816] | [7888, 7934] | -0.3 angstrom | 17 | 18.6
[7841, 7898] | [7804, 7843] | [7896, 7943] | 0.9 angstrom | 17.2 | 18.8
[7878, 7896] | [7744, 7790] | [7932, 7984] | 0.0 angstrom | 17.8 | 18.1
